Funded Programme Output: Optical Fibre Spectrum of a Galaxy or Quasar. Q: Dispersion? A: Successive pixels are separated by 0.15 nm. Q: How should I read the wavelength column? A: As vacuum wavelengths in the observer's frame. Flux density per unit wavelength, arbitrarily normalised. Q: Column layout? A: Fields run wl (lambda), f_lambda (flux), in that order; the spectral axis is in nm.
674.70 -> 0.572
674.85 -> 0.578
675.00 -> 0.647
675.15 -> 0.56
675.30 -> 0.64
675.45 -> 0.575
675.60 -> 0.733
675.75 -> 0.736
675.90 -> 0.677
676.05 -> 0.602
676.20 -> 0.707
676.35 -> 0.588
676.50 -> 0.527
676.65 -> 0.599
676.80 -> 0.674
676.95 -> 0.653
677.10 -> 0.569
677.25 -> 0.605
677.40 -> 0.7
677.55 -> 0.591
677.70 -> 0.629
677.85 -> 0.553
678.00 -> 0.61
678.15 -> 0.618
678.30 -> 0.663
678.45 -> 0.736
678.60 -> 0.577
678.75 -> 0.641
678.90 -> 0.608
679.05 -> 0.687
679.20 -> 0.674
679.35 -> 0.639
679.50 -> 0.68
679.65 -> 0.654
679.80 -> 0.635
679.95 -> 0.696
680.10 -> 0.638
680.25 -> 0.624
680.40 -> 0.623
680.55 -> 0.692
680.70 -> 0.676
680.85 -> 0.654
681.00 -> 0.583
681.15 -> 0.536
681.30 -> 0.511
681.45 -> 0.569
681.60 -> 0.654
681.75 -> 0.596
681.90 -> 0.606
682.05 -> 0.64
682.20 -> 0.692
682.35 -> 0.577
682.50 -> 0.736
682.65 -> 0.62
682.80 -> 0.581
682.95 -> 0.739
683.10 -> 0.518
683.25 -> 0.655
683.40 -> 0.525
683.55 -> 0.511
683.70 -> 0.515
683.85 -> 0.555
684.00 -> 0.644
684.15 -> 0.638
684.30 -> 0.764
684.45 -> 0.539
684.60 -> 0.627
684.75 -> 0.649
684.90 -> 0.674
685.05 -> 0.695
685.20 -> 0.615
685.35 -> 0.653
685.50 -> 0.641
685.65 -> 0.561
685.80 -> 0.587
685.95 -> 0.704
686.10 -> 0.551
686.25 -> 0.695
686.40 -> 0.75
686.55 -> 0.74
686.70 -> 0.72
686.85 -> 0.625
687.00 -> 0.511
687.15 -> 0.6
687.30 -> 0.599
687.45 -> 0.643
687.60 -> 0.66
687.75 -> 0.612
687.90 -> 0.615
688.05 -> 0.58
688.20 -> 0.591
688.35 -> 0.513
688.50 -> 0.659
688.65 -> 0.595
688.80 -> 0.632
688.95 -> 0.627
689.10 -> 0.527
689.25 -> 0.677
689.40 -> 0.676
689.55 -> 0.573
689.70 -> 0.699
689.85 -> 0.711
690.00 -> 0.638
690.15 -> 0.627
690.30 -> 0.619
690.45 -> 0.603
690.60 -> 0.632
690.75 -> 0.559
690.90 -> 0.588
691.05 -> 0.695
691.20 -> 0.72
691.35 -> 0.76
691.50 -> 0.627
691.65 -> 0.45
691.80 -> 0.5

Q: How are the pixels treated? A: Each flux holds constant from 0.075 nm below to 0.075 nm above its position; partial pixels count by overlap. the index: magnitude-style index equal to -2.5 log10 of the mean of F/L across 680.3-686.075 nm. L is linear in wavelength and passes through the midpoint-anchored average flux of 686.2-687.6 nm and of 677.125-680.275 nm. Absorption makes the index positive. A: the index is 0.05 mag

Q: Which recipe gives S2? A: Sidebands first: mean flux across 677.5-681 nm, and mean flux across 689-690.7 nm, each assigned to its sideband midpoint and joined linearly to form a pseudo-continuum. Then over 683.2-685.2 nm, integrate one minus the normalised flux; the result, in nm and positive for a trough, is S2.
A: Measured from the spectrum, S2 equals 0.08 nm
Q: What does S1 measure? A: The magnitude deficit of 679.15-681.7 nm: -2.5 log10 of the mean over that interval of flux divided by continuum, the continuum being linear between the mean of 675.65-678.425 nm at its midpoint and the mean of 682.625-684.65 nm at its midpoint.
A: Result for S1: -0.026 mag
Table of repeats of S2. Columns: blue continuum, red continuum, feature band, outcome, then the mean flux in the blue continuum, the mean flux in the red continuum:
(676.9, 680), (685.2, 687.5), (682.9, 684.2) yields 0.11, 0.638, 0.638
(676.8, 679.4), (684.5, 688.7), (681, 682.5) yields 0.07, 0.634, 0.631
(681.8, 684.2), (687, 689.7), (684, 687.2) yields -0.19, 0.609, 0.61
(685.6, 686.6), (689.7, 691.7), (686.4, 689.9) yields 0.11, 0.656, 0.638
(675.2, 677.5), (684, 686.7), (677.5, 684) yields 0.24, 0.638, 0.654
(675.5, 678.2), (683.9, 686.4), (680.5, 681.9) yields 0.07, 0.631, 0.642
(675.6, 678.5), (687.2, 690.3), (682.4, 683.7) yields 0.05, 0.635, 0.622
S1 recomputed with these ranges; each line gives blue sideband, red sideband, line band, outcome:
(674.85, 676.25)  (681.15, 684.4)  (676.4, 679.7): 0.01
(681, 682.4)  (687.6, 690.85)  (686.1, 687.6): -0.06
